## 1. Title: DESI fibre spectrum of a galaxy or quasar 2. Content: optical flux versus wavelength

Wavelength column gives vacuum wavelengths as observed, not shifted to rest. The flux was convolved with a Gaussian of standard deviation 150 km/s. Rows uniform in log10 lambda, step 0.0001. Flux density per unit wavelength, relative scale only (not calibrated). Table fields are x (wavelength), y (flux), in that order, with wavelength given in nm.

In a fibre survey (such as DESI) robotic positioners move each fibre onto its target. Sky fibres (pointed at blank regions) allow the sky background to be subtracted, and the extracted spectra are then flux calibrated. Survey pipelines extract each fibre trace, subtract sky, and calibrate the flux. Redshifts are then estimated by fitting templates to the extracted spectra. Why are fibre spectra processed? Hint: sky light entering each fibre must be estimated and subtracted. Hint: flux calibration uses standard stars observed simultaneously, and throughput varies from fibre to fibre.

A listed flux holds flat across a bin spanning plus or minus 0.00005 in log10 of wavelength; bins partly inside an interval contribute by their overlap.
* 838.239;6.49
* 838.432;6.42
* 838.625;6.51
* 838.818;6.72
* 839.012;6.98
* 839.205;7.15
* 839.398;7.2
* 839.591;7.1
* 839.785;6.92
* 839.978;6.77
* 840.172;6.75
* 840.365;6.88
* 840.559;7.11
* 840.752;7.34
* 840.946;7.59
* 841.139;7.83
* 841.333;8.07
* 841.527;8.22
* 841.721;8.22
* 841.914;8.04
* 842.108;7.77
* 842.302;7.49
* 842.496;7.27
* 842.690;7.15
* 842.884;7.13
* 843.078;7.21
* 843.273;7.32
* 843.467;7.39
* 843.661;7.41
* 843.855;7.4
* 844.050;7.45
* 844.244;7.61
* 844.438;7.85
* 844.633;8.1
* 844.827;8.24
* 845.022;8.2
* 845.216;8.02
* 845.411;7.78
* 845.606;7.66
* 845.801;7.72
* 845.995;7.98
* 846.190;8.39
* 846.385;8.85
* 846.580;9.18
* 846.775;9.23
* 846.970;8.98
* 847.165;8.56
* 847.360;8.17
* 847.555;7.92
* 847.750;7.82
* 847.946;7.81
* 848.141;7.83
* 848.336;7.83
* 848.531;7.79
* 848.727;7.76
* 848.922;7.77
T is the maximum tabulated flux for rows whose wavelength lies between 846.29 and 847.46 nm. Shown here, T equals 9.23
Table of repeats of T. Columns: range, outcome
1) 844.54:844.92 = 8.24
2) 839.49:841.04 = 7.59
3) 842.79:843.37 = 7.32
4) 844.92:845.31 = 8.2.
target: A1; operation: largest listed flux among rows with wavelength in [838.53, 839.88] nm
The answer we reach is 7.2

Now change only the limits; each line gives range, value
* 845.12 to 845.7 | 8.02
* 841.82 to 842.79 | 8.04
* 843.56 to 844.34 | 7.61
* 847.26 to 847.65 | 8.17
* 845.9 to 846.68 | 9.18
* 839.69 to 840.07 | 6.92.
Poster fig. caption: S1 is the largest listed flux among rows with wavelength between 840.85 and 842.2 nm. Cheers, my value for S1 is 8.22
